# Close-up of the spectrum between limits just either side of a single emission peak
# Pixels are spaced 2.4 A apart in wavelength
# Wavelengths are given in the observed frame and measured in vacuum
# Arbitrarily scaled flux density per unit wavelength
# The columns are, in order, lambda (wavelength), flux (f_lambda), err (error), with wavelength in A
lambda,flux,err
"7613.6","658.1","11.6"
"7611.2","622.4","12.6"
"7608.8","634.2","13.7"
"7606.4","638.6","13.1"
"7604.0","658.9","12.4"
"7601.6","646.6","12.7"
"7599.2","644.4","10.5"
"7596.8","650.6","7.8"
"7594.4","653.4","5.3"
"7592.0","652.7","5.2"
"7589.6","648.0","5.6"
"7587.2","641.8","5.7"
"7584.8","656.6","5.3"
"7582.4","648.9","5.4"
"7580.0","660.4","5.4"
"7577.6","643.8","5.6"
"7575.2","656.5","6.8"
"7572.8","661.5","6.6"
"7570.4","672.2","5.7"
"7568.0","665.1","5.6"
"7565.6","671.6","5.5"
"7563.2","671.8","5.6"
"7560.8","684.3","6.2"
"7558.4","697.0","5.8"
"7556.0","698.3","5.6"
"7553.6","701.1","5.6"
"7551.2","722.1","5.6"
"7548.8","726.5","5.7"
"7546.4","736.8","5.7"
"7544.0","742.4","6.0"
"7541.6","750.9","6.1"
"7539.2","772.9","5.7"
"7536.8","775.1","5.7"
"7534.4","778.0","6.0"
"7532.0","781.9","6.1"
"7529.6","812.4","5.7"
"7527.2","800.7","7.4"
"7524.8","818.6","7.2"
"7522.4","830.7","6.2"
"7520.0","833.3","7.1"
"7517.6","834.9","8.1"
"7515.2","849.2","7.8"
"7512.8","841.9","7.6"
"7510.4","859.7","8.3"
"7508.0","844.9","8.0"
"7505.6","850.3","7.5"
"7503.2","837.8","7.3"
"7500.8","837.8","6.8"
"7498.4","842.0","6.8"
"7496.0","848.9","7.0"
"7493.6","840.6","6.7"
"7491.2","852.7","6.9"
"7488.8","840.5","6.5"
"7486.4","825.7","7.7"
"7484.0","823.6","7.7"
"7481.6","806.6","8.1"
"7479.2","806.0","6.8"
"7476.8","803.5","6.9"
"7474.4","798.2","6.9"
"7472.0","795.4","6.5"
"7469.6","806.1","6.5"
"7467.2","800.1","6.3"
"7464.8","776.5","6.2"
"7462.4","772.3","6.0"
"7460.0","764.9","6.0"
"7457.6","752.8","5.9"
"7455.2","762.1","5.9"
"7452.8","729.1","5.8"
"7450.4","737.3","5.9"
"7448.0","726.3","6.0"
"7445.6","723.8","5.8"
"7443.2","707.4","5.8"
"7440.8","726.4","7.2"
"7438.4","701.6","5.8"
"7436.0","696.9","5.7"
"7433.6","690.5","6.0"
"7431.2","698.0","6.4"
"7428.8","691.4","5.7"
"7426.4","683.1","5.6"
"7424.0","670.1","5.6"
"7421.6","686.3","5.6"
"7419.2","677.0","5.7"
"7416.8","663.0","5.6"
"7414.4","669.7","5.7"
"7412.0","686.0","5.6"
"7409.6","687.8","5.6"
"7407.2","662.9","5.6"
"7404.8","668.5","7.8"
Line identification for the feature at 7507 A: Mg II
